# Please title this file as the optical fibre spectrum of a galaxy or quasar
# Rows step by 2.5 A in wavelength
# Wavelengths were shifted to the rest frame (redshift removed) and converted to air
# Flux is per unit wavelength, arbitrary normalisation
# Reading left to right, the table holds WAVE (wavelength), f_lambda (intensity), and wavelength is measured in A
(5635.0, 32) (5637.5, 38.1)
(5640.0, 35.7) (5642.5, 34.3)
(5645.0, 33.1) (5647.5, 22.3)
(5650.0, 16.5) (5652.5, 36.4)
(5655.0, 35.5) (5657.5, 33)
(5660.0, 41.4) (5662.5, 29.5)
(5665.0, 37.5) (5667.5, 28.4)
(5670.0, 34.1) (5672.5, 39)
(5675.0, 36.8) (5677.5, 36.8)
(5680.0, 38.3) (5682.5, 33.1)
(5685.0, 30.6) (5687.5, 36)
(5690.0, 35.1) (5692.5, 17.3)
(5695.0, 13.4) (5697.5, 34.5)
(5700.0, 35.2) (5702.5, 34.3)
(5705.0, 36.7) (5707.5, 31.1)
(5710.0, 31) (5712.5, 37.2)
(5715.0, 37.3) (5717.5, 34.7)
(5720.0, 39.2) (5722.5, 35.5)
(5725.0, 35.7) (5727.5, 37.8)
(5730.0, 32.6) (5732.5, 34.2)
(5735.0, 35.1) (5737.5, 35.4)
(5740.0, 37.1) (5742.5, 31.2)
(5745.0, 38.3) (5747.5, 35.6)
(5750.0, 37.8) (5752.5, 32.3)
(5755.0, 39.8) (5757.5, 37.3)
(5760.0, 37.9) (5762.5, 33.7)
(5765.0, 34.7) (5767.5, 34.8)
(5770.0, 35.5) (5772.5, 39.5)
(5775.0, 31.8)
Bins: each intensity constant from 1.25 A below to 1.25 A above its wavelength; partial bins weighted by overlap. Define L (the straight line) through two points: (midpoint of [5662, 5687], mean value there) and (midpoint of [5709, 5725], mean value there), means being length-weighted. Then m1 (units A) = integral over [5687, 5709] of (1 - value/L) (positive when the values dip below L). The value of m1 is 3.2 A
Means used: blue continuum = 34.6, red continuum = 35.9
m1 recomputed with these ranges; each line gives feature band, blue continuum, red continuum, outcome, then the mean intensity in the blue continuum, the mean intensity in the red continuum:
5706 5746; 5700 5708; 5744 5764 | 0.2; 34.5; 36.5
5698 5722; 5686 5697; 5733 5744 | -4.6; 26.2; 34.7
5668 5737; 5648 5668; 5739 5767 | 0.2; 32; 35.9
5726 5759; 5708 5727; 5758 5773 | 0.1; 35.7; 35.9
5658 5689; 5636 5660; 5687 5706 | -4.0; 32.2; 30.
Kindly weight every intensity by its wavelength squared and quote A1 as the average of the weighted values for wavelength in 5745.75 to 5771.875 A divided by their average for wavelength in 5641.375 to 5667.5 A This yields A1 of 1.18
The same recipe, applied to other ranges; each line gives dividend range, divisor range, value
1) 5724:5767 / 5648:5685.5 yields 1.09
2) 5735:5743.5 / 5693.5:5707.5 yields 1.15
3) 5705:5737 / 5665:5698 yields 1.12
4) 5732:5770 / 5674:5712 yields 1.14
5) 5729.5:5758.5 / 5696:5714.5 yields 1.06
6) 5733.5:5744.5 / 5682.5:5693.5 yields 1.17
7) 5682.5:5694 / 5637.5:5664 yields 0.94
